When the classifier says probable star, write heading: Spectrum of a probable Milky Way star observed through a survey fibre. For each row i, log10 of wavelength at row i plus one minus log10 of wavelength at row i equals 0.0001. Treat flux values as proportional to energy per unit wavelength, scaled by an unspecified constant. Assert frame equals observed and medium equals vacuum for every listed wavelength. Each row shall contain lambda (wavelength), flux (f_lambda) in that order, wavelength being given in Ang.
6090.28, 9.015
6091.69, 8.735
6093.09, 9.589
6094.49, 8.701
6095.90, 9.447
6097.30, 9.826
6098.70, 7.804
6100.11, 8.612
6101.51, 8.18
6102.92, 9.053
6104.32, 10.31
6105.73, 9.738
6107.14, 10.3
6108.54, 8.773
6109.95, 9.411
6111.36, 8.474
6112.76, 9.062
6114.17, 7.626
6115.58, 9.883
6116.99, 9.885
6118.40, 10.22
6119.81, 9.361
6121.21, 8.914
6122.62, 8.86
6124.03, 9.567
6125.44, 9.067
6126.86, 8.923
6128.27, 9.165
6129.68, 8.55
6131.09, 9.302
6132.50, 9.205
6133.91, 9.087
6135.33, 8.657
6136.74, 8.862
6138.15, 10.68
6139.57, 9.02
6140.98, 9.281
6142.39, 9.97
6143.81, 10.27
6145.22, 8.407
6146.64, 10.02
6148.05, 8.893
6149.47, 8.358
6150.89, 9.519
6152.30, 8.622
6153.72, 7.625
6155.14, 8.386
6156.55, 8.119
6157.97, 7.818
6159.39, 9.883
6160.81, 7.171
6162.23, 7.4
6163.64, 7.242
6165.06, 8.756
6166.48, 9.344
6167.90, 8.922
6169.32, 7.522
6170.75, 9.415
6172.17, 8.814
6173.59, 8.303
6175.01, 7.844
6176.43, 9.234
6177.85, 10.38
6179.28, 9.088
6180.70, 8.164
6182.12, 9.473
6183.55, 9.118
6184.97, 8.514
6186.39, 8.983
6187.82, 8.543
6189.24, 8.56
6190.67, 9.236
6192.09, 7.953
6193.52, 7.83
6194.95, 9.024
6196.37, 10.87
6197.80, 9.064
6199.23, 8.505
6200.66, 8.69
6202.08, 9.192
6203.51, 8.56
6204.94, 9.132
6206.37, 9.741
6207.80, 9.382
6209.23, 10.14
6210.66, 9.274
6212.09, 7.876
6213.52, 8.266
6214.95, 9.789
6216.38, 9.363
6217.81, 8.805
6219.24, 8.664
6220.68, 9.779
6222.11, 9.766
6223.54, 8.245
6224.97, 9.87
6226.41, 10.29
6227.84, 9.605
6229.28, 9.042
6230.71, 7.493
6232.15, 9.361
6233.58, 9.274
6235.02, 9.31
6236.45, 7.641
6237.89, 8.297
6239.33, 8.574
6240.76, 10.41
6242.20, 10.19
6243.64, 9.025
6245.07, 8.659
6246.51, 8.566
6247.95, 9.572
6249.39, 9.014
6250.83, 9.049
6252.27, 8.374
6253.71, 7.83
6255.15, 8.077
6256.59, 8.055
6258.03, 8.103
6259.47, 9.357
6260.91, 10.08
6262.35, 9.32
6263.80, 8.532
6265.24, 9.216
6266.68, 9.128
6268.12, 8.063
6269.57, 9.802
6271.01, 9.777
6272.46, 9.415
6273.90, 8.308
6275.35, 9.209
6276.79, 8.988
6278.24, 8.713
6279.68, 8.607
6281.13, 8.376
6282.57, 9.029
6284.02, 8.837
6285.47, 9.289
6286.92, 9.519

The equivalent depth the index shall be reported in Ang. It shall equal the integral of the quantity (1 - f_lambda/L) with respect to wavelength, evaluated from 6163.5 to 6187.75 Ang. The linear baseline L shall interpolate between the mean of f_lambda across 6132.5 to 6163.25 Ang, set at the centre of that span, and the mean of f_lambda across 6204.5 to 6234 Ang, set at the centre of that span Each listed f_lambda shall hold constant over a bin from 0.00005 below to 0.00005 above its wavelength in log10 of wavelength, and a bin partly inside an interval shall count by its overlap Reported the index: 0.5 Ang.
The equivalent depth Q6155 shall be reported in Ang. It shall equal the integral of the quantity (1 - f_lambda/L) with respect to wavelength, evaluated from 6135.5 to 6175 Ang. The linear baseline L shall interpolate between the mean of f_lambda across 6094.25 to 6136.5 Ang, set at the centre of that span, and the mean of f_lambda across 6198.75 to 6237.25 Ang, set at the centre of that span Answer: 1.6 Ang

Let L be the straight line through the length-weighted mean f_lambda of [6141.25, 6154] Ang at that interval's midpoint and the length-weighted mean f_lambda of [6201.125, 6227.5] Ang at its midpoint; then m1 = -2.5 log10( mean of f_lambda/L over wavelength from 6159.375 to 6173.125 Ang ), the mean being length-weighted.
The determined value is 0.10 mag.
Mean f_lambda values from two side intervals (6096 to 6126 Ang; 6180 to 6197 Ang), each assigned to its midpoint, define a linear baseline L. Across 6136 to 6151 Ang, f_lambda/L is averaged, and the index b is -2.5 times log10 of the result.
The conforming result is -0.04 mag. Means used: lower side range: 9.2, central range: 9.38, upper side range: 8.85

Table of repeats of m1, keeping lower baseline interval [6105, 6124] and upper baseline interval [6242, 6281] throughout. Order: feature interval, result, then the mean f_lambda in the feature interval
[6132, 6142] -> -0.01 mag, 9.28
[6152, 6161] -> 0.11 mag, 8.27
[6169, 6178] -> 0.05 mag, 8.74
